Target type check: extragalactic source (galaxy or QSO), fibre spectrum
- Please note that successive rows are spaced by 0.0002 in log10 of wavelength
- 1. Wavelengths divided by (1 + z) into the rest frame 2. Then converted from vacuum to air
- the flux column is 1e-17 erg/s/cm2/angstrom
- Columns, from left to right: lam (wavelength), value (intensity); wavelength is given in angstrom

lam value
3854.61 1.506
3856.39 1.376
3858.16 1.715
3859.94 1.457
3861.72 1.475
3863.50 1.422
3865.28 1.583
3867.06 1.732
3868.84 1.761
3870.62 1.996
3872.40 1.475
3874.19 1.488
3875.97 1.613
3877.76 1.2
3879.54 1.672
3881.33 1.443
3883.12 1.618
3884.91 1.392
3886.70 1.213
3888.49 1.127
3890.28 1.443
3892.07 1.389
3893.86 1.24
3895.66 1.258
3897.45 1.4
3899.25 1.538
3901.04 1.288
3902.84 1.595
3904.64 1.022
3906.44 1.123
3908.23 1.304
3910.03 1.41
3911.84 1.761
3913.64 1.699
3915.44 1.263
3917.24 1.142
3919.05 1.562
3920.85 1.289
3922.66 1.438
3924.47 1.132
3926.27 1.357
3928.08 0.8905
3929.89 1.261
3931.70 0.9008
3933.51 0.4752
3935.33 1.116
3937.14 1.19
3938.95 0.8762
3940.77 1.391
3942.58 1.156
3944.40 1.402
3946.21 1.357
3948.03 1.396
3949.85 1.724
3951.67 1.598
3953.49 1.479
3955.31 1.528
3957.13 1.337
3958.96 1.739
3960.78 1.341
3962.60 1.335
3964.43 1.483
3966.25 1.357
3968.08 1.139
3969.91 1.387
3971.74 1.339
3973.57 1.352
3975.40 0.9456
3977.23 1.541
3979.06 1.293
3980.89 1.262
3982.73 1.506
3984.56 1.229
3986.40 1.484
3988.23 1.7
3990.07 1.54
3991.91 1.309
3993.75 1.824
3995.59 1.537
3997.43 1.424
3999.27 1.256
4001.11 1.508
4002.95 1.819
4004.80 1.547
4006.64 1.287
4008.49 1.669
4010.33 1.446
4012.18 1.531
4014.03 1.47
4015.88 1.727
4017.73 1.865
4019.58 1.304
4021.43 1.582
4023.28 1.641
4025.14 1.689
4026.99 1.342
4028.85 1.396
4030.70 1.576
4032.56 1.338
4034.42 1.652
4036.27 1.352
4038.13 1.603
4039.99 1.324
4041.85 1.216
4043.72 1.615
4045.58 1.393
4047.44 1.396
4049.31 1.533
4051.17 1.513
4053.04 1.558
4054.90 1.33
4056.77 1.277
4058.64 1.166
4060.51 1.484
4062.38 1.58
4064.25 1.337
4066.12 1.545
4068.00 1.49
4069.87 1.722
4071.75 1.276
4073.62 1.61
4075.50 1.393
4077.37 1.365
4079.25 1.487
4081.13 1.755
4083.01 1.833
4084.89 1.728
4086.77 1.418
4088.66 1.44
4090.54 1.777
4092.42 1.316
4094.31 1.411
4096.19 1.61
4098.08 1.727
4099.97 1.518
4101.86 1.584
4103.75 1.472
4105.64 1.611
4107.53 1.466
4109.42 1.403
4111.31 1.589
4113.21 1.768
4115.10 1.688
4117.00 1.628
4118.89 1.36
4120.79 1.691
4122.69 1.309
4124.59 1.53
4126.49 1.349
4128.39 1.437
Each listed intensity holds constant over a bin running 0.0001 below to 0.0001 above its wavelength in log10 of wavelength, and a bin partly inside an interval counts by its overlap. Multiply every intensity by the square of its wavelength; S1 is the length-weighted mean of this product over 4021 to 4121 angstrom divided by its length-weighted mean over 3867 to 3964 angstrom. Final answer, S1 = 1.2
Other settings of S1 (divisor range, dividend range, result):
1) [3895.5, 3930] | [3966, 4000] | 1.08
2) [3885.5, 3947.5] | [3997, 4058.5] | 1.24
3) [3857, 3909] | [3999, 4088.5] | 1.12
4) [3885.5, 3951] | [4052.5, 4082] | 1.23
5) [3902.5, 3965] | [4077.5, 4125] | 1.29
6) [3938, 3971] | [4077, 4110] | 1.20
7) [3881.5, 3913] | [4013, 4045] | 1.18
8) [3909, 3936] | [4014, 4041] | 1.29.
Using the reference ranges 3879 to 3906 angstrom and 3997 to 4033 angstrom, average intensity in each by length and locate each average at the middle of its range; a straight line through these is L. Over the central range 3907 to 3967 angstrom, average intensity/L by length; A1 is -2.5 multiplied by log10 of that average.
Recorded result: 0.08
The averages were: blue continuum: 1.37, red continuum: 1.52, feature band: 1.32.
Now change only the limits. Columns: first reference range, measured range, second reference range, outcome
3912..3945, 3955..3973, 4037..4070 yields -0.10 mag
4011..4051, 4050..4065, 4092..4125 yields 0.08 mag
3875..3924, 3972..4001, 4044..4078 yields 0.00 mag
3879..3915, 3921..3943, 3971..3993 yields 0.25 mag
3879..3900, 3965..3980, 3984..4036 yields 0.14 mag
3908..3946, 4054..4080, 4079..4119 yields 0.06 mag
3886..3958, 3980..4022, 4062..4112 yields -0.07 mag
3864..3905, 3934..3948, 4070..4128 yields 0.23 mag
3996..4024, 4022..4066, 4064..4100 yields 0.06 mag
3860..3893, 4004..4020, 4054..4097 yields -0.04 mag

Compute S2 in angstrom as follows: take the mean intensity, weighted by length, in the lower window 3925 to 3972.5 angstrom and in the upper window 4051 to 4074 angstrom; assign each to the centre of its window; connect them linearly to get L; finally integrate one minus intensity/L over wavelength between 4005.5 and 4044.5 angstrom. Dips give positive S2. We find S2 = -3.1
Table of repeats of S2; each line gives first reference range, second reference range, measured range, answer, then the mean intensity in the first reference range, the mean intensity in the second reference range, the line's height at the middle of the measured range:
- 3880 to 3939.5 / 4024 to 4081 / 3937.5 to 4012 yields -3.2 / 1.28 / 1.46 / 1.36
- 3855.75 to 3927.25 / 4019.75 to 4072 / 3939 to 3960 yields 0.1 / 1.43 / 1.46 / 1.44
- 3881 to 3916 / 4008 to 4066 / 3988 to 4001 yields -0.5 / 1.38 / 1.48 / 1.45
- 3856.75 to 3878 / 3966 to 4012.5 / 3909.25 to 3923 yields 0.7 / 1.58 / 1.43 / 1.52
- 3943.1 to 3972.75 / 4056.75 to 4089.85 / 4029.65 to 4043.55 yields 0.3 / 1.43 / 1.5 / 1.48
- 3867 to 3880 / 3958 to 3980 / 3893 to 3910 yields 2.5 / 1.61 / 1.35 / 1.53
